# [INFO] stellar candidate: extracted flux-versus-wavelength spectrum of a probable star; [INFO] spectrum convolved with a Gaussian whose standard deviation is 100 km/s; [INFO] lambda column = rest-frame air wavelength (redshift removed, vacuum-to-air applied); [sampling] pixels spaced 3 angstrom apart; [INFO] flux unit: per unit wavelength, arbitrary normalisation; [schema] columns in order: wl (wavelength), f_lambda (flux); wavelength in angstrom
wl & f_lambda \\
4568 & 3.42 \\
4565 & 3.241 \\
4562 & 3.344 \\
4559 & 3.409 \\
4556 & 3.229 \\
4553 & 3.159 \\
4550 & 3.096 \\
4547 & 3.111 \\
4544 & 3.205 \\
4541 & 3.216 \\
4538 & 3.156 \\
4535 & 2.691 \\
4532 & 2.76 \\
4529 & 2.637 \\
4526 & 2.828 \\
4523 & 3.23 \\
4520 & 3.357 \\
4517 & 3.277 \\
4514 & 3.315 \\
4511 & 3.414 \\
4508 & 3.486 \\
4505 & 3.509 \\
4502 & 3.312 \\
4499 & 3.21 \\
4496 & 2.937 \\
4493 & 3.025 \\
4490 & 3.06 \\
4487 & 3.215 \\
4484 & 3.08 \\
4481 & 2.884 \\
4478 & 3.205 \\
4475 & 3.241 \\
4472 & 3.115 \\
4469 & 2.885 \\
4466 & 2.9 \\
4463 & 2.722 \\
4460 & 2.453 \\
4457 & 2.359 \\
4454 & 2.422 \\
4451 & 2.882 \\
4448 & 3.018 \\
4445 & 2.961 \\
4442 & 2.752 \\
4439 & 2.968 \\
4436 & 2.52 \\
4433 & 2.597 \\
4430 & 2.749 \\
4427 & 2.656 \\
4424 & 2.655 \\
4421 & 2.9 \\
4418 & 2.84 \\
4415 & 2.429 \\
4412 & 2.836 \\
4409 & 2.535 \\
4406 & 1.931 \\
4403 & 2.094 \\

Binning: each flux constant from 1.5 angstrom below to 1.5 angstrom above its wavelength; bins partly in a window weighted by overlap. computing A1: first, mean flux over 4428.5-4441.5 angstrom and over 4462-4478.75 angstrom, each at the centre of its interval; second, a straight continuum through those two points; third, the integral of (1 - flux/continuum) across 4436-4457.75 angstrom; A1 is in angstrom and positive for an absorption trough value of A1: 0.36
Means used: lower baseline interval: 2.71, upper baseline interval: 3.01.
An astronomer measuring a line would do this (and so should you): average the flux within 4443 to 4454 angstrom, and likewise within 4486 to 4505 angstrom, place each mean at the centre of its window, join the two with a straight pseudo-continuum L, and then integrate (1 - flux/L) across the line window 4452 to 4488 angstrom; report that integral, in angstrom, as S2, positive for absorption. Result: 1.6 angstrom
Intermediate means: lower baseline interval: 2.87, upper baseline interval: 3.15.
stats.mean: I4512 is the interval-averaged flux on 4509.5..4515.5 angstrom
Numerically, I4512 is 3.36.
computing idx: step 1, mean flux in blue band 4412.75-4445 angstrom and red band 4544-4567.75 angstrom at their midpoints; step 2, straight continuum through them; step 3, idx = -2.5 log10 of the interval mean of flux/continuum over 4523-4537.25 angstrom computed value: 0.120 mag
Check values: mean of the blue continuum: 2.72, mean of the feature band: 2.8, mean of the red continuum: 3.24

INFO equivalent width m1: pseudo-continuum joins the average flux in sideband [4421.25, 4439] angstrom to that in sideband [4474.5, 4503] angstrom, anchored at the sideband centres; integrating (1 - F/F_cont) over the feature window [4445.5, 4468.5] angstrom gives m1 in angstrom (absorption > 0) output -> 1.4 angstrom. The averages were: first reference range 2.68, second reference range 3.11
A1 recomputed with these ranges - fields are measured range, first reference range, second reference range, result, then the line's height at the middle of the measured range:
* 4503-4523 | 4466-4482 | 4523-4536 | -3.56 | 2.87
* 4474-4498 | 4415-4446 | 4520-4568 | -1.33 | 2.92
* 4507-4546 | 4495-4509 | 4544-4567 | 1.79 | 3.27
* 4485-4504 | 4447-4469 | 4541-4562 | -1.60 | 2.89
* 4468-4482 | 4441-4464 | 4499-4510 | -0.37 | 3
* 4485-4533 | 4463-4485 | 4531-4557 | -1.85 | 3.05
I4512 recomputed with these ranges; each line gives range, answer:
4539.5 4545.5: 3.21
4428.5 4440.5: 2.71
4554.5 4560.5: 3.32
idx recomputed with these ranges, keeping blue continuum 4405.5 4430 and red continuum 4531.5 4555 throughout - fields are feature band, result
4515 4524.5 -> -0.106 mag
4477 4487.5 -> -0.082 mag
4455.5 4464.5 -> 0.110 mag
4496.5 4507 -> -0.135 mag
